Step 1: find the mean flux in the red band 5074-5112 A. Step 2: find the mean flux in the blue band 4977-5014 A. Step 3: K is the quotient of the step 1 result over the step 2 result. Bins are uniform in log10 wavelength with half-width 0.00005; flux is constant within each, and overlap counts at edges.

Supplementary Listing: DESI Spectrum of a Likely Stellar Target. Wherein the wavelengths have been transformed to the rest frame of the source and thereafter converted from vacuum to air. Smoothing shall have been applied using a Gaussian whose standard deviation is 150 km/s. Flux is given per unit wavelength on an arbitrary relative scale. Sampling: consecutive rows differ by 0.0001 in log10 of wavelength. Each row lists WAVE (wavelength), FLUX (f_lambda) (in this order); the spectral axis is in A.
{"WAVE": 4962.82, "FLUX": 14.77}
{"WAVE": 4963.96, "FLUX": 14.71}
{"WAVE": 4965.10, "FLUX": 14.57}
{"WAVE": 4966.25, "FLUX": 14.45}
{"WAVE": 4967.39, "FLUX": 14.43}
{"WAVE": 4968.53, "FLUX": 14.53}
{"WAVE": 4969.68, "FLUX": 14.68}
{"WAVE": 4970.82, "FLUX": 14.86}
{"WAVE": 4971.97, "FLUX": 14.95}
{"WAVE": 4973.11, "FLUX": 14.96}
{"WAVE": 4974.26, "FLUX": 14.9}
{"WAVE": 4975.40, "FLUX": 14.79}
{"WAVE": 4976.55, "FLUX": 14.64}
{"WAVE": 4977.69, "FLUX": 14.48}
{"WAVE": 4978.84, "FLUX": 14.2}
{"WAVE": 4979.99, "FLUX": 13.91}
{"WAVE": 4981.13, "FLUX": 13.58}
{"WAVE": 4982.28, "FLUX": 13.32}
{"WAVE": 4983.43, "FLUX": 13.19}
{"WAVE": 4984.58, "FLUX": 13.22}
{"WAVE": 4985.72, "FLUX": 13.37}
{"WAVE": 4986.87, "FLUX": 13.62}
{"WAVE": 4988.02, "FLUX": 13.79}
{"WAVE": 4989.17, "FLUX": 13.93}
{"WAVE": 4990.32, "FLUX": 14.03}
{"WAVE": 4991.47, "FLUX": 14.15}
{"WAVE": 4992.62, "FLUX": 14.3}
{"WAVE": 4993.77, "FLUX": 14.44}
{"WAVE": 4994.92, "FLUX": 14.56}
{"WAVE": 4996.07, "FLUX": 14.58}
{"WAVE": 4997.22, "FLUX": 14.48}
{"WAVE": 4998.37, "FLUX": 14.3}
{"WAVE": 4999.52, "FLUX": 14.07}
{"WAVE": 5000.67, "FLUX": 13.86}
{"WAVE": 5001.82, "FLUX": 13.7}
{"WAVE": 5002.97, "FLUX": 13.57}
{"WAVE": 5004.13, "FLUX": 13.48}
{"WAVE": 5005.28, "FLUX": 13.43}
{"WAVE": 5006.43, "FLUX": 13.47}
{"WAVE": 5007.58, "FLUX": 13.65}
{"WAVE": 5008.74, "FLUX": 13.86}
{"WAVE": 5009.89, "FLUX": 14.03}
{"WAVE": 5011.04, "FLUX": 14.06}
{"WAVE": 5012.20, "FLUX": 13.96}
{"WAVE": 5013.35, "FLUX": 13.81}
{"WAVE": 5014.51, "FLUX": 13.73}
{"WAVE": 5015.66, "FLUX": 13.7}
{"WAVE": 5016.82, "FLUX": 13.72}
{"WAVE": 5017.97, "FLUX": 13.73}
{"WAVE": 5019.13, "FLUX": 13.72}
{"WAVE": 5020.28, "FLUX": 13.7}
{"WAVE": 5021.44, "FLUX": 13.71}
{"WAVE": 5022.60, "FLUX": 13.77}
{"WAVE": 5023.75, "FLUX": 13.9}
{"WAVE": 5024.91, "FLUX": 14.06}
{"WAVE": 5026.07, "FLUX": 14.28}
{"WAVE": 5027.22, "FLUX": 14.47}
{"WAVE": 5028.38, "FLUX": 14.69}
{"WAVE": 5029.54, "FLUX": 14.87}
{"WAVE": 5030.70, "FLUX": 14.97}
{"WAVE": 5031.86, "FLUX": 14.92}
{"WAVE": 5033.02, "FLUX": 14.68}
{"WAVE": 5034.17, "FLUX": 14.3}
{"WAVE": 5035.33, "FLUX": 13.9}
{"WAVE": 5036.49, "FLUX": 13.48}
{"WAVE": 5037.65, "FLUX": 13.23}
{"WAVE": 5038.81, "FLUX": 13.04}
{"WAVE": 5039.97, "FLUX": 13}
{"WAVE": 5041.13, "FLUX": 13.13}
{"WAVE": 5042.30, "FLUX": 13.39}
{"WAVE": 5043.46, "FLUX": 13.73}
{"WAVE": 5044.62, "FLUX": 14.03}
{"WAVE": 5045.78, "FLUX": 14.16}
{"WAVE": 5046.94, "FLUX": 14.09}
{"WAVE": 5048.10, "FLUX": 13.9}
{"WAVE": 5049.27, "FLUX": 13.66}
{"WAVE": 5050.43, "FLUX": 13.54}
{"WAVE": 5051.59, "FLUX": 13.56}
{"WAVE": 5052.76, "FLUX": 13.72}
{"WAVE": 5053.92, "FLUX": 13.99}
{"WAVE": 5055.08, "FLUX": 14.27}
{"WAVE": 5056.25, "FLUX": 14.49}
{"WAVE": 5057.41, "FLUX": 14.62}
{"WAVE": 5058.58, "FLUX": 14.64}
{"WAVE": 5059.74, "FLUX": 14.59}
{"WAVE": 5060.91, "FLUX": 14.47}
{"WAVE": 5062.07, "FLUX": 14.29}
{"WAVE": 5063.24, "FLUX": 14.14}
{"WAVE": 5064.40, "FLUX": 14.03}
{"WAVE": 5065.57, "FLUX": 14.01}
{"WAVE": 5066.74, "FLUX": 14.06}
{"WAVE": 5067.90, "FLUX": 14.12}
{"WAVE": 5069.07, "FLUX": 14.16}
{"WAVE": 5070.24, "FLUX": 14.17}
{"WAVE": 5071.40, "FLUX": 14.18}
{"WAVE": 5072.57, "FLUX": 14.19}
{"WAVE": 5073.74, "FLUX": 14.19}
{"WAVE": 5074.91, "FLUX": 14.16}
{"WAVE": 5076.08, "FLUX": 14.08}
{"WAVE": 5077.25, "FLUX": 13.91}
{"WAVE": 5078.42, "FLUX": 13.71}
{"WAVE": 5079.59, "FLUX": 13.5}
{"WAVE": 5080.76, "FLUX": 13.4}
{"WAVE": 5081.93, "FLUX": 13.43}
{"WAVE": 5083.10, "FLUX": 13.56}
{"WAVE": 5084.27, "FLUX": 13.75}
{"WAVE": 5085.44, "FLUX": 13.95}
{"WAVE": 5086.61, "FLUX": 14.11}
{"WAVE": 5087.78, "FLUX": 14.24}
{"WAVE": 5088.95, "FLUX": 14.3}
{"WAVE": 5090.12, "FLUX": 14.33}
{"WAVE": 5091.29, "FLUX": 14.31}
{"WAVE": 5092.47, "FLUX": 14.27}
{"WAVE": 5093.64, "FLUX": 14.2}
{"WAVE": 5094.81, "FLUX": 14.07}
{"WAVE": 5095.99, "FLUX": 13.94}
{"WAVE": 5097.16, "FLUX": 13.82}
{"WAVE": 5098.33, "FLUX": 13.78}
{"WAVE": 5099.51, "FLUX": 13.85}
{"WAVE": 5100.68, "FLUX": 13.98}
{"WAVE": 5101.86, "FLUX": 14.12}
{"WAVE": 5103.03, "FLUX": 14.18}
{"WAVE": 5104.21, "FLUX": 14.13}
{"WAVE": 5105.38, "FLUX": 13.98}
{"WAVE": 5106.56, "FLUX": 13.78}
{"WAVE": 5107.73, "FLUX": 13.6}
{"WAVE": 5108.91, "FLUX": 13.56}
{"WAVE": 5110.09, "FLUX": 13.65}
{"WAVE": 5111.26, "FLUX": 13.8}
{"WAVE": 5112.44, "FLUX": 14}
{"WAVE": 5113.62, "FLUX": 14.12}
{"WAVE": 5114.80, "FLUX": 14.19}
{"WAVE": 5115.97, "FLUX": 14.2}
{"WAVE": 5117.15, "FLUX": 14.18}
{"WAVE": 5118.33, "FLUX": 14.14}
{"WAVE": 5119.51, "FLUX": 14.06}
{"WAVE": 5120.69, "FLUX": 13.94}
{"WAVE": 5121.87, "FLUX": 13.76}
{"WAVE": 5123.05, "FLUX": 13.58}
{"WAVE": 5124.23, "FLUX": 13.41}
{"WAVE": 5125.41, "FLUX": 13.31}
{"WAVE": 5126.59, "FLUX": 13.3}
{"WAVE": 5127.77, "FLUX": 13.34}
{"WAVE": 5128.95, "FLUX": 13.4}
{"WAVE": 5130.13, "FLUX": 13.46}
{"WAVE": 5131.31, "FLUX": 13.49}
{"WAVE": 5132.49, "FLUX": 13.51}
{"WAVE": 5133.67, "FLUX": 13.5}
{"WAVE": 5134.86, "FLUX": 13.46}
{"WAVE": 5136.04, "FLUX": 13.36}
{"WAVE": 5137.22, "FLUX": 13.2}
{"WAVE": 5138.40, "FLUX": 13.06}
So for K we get 1.00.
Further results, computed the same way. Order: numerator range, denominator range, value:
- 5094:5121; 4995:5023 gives 1.01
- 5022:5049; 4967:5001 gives 0.99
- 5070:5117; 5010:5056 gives 1.00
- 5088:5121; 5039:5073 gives 1.00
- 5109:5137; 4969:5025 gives 0.98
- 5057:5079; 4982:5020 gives 1.02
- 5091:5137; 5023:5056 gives 0.99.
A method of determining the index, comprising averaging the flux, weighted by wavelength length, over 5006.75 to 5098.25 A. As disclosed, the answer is 14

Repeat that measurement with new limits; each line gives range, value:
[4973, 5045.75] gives 14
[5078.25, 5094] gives 13.9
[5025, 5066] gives 14.1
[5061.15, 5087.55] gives 14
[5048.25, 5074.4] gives 14.1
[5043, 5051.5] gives 13.9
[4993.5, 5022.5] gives 13.9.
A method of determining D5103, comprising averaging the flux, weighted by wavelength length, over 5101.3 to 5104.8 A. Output 14.2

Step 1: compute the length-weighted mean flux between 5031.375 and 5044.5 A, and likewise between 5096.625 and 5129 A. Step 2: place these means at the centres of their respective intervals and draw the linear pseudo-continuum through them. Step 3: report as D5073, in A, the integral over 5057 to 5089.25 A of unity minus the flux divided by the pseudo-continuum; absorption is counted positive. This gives -0.69 A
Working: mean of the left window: 13.7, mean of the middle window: 14.1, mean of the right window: 13.8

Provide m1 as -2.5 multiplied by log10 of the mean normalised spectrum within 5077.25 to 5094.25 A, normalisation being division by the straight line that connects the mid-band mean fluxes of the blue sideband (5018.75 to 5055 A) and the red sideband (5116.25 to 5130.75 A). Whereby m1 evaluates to -0.01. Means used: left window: 13.9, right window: 13.7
